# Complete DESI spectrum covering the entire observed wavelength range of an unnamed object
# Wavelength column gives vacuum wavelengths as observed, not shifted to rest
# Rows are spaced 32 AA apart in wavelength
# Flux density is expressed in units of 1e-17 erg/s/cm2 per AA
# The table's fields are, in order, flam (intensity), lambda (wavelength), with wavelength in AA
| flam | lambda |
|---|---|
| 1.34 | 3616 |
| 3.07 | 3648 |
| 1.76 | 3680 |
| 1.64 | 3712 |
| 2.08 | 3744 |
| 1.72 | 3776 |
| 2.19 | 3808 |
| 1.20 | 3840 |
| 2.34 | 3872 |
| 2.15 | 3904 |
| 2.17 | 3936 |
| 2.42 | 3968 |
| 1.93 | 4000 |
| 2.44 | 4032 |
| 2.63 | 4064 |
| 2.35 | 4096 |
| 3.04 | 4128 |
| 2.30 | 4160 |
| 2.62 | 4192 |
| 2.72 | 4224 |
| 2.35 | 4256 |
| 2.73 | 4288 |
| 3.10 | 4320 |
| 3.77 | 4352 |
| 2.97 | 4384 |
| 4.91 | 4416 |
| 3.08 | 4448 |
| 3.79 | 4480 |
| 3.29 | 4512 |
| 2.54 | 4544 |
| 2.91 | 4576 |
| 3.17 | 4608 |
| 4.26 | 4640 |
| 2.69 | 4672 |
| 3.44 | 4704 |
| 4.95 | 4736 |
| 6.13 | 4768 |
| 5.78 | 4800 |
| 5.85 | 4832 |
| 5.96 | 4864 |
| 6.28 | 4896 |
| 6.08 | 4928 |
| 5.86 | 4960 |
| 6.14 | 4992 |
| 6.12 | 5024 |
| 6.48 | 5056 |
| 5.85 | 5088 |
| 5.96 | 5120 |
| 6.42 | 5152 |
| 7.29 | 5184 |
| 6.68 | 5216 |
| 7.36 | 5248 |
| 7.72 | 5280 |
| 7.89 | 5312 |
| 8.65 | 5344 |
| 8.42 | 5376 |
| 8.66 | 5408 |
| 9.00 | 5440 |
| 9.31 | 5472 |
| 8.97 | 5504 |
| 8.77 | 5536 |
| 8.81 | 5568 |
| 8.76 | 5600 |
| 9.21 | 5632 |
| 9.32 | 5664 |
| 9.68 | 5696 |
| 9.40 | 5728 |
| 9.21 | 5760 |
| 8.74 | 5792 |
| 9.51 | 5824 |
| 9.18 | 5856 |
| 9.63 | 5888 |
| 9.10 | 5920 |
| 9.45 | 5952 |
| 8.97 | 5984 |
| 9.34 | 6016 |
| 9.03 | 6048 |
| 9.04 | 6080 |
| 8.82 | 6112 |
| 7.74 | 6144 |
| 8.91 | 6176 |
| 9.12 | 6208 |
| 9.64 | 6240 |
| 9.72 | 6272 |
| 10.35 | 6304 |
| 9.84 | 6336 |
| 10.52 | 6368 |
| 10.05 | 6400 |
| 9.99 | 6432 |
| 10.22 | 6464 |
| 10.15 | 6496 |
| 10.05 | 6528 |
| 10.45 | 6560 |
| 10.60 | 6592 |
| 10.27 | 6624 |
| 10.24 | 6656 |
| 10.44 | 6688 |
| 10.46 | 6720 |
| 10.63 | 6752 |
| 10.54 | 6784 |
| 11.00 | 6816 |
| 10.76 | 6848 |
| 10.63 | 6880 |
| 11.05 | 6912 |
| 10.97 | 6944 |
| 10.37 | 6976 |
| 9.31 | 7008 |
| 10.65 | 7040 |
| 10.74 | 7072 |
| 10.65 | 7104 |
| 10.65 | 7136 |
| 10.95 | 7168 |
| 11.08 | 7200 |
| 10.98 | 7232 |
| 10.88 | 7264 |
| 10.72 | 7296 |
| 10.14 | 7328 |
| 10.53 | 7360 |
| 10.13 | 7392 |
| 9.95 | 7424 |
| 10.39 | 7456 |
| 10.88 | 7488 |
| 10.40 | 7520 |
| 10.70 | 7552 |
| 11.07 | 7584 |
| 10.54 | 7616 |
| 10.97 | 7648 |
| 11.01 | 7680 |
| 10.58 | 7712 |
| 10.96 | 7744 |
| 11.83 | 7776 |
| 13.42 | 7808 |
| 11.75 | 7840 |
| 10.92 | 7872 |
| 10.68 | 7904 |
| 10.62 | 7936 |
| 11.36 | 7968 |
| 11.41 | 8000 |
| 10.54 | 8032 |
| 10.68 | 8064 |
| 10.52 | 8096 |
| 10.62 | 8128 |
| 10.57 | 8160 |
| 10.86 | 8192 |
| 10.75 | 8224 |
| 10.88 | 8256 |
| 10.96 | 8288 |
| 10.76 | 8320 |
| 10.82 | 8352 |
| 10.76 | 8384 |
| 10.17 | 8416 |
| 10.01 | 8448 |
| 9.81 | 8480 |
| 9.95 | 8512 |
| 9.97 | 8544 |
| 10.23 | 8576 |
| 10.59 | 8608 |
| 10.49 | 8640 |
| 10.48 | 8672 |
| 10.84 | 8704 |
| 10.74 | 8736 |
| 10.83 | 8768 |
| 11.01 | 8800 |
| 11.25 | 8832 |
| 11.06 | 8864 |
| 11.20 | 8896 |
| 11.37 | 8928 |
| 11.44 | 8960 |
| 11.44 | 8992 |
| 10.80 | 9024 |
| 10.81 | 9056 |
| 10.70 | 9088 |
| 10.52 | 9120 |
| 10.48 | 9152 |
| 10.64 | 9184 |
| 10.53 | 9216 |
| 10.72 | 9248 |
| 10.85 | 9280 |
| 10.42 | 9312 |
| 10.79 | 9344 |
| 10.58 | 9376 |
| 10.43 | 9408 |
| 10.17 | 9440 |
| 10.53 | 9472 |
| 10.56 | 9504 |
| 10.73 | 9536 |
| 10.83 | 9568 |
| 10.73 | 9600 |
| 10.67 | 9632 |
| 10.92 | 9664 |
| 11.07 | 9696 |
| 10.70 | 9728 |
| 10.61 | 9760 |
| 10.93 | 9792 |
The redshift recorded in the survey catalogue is 0.188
